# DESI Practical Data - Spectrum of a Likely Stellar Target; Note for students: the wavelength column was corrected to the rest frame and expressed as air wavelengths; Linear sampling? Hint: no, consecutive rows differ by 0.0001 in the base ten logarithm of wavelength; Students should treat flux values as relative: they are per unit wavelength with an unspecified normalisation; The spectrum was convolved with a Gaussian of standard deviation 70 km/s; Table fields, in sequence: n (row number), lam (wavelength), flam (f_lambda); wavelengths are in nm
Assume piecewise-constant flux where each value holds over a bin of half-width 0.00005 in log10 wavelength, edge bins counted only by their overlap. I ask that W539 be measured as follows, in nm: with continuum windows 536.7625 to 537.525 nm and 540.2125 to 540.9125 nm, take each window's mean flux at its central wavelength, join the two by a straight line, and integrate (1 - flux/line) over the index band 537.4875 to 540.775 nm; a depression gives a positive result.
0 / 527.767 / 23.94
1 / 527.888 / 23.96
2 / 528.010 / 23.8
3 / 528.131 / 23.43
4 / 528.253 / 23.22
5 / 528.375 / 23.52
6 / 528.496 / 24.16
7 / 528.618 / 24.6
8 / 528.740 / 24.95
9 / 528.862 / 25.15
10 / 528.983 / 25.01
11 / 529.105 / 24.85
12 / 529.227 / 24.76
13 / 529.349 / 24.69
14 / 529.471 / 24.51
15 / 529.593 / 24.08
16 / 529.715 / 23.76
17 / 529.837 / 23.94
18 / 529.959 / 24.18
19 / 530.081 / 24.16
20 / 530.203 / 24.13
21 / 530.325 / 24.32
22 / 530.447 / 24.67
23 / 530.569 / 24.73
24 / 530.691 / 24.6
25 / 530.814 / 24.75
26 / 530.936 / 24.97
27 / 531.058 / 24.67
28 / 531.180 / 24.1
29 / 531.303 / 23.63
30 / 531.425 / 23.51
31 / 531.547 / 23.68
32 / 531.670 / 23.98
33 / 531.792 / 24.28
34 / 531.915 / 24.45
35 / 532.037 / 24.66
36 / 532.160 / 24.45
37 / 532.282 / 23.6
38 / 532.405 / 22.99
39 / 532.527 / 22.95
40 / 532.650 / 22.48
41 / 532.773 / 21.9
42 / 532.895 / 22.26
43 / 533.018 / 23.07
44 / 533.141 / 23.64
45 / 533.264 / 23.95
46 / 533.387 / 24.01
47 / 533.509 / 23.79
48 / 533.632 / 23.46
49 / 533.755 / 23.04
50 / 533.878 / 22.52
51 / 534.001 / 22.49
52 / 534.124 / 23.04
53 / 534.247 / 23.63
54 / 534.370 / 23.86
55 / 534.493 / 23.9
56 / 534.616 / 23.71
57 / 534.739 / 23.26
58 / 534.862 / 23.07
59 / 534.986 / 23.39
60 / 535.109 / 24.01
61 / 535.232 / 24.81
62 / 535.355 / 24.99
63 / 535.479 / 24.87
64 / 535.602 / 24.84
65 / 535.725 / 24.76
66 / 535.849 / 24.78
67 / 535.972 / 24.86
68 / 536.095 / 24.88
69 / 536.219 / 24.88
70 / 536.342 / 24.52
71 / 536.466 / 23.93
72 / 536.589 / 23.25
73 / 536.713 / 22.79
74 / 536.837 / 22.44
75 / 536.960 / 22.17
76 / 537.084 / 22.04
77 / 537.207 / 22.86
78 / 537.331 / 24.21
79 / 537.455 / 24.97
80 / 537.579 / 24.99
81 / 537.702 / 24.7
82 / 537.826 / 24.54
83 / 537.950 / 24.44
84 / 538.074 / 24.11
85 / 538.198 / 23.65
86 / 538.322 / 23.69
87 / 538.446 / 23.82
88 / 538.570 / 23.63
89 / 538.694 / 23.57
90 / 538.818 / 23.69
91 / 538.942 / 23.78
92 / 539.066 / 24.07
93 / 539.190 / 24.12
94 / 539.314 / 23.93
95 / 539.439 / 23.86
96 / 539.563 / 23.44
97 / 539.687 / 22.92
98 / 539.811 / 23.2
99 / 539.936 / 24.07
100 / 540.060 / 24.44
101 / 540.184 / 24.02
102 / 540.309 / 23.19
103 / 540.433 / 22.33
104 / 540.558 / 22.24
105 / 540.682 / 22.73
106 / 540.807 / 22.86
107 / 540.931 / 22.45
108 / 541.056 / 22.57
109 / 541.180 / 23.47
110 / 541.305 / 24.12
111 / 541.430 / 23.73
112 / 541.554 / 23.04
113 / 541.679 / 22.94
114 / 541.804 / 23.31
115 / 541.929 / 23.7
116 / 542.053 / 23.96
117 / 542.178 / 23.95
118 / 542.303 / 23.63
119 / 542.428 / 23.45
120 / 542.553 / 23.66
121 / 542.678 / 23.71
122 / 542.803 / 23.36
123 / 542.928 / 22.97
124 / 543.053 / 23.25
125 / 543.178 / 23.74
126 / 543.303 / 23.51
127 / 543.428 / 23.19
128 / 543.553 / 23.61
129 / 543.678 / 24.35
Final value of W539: -0.12 nm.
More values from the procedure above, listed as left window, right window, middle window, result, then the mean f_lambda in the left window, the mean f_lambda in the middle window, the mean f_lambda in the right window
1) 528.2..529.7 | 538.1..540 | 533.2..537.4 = 0.04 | 24.4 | 23.7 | 23.7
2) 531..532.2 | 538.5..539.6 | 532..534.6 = 0.08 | 24.1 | 23.3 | 23.8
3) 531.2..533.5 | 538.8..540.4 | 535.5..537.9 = -0.04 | 23.5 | 24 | 23.7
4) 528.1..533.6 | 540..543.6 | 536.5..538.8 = -0.01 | 24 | 23.7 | 23.3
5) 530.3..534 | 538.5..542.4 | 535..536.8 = -0.06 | 23.7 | 24.4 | 23.5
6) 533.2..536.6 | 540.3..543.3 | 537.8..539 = -0.01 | 24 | 23.9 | 23.3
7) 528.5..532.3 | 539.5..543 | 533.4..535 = 0.05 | 24.4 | 23.3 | 23.3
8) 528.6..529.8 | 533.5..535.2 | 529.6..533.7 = 0.03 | 24.6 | 23.9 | 23.4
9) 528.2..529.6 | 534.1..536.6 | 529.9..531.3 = 0.00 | 24.5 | 24.4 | 24.2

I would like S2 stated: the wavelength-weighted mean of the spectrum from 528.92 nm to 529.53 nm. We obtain 24.8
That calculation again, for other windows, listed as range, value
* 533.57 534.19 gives 22.9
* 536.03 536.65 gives 24.3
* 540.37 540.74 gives 22.5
